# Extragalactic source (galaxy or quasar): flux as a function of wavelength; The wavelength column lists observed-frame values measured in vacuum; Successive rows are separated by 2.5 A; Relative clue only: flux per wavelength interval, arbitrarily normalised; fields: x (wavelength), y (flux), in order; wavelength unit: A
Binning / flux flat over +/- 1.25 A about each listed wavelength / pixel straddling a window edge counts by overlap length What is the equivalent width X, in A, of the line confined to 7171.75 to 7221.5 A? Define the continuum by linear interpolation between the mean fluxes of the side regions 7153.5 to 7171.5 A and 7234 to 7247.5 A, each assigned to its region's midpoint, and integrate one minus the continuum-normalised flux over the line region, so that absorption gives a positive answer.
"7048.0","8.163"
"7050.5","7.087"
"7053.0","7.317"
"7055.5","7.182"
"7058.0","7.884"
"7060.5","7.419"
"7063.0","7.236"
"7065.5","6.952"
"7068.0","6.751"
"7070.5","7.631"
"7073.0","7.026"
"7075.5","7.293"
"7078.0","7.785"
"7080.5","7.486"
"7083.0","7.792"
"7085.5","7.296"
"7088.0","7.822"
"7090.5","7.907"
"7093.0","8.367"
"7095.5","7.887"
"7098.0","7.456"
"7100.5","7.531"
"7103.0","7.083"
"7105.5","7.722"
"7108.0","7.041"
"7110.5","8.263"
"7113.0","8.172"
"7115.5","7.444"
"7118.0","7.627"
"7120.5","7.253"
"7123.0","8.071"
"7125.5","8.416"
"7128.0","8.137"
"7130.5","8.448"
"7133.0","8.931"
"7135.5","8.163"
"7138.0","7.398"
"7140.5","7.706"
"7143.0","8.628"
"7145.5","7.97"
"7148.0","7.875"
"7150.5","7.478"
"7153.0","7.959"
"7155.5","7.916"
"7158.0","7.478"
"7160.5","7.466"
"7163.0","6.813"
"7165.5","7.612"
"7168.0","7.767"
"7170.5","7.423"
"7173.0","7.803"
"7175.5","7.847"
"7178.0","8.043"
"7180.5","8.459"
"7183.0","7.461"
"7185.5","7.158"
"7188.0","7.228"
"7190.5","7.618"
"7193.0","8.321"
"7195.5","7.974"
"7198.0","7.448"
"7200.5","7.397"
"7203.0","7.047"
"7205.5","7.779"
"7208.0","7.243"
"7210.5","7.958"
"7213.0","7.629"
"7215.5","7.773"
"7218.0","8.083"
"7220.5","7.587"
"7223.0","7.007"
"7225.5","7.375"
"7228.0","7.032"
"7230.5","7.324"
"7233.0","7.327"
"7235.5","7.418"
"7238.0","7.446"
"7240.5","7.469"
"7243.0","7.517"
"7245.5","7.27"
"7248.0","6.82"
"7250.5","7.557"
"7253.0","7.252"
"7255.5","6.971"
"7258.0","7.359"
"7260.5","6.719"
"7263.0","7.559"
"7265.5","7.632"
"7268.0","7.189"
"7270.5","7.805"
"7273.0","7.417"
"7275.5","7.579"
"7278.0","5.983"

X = -1.5 A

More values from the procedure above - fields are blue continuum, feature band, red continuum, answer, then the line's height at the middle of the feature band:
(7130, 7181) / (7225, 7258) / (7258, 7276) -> 0.9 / 7.51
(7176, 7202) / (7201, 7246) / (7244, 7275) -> 0.3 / 7.51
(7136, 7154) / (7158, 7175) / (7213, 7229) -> 0.6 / 7.76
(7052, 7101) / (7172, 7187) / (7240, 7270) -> -0.8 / 7.38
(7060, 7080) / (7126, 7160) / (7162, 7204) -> -2.3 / 7.49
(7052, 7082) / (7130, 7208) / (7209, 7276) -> -3.9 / 7.38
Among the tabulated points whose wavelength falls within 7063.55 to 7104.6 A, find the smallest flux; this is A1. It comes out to 6.751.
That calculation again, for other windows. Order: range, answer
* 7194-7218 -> 7.047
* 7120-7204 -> 6.813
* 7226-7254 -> 6.82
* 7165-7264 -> 6.719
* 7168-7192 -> 7.158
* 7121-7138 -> 7.398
